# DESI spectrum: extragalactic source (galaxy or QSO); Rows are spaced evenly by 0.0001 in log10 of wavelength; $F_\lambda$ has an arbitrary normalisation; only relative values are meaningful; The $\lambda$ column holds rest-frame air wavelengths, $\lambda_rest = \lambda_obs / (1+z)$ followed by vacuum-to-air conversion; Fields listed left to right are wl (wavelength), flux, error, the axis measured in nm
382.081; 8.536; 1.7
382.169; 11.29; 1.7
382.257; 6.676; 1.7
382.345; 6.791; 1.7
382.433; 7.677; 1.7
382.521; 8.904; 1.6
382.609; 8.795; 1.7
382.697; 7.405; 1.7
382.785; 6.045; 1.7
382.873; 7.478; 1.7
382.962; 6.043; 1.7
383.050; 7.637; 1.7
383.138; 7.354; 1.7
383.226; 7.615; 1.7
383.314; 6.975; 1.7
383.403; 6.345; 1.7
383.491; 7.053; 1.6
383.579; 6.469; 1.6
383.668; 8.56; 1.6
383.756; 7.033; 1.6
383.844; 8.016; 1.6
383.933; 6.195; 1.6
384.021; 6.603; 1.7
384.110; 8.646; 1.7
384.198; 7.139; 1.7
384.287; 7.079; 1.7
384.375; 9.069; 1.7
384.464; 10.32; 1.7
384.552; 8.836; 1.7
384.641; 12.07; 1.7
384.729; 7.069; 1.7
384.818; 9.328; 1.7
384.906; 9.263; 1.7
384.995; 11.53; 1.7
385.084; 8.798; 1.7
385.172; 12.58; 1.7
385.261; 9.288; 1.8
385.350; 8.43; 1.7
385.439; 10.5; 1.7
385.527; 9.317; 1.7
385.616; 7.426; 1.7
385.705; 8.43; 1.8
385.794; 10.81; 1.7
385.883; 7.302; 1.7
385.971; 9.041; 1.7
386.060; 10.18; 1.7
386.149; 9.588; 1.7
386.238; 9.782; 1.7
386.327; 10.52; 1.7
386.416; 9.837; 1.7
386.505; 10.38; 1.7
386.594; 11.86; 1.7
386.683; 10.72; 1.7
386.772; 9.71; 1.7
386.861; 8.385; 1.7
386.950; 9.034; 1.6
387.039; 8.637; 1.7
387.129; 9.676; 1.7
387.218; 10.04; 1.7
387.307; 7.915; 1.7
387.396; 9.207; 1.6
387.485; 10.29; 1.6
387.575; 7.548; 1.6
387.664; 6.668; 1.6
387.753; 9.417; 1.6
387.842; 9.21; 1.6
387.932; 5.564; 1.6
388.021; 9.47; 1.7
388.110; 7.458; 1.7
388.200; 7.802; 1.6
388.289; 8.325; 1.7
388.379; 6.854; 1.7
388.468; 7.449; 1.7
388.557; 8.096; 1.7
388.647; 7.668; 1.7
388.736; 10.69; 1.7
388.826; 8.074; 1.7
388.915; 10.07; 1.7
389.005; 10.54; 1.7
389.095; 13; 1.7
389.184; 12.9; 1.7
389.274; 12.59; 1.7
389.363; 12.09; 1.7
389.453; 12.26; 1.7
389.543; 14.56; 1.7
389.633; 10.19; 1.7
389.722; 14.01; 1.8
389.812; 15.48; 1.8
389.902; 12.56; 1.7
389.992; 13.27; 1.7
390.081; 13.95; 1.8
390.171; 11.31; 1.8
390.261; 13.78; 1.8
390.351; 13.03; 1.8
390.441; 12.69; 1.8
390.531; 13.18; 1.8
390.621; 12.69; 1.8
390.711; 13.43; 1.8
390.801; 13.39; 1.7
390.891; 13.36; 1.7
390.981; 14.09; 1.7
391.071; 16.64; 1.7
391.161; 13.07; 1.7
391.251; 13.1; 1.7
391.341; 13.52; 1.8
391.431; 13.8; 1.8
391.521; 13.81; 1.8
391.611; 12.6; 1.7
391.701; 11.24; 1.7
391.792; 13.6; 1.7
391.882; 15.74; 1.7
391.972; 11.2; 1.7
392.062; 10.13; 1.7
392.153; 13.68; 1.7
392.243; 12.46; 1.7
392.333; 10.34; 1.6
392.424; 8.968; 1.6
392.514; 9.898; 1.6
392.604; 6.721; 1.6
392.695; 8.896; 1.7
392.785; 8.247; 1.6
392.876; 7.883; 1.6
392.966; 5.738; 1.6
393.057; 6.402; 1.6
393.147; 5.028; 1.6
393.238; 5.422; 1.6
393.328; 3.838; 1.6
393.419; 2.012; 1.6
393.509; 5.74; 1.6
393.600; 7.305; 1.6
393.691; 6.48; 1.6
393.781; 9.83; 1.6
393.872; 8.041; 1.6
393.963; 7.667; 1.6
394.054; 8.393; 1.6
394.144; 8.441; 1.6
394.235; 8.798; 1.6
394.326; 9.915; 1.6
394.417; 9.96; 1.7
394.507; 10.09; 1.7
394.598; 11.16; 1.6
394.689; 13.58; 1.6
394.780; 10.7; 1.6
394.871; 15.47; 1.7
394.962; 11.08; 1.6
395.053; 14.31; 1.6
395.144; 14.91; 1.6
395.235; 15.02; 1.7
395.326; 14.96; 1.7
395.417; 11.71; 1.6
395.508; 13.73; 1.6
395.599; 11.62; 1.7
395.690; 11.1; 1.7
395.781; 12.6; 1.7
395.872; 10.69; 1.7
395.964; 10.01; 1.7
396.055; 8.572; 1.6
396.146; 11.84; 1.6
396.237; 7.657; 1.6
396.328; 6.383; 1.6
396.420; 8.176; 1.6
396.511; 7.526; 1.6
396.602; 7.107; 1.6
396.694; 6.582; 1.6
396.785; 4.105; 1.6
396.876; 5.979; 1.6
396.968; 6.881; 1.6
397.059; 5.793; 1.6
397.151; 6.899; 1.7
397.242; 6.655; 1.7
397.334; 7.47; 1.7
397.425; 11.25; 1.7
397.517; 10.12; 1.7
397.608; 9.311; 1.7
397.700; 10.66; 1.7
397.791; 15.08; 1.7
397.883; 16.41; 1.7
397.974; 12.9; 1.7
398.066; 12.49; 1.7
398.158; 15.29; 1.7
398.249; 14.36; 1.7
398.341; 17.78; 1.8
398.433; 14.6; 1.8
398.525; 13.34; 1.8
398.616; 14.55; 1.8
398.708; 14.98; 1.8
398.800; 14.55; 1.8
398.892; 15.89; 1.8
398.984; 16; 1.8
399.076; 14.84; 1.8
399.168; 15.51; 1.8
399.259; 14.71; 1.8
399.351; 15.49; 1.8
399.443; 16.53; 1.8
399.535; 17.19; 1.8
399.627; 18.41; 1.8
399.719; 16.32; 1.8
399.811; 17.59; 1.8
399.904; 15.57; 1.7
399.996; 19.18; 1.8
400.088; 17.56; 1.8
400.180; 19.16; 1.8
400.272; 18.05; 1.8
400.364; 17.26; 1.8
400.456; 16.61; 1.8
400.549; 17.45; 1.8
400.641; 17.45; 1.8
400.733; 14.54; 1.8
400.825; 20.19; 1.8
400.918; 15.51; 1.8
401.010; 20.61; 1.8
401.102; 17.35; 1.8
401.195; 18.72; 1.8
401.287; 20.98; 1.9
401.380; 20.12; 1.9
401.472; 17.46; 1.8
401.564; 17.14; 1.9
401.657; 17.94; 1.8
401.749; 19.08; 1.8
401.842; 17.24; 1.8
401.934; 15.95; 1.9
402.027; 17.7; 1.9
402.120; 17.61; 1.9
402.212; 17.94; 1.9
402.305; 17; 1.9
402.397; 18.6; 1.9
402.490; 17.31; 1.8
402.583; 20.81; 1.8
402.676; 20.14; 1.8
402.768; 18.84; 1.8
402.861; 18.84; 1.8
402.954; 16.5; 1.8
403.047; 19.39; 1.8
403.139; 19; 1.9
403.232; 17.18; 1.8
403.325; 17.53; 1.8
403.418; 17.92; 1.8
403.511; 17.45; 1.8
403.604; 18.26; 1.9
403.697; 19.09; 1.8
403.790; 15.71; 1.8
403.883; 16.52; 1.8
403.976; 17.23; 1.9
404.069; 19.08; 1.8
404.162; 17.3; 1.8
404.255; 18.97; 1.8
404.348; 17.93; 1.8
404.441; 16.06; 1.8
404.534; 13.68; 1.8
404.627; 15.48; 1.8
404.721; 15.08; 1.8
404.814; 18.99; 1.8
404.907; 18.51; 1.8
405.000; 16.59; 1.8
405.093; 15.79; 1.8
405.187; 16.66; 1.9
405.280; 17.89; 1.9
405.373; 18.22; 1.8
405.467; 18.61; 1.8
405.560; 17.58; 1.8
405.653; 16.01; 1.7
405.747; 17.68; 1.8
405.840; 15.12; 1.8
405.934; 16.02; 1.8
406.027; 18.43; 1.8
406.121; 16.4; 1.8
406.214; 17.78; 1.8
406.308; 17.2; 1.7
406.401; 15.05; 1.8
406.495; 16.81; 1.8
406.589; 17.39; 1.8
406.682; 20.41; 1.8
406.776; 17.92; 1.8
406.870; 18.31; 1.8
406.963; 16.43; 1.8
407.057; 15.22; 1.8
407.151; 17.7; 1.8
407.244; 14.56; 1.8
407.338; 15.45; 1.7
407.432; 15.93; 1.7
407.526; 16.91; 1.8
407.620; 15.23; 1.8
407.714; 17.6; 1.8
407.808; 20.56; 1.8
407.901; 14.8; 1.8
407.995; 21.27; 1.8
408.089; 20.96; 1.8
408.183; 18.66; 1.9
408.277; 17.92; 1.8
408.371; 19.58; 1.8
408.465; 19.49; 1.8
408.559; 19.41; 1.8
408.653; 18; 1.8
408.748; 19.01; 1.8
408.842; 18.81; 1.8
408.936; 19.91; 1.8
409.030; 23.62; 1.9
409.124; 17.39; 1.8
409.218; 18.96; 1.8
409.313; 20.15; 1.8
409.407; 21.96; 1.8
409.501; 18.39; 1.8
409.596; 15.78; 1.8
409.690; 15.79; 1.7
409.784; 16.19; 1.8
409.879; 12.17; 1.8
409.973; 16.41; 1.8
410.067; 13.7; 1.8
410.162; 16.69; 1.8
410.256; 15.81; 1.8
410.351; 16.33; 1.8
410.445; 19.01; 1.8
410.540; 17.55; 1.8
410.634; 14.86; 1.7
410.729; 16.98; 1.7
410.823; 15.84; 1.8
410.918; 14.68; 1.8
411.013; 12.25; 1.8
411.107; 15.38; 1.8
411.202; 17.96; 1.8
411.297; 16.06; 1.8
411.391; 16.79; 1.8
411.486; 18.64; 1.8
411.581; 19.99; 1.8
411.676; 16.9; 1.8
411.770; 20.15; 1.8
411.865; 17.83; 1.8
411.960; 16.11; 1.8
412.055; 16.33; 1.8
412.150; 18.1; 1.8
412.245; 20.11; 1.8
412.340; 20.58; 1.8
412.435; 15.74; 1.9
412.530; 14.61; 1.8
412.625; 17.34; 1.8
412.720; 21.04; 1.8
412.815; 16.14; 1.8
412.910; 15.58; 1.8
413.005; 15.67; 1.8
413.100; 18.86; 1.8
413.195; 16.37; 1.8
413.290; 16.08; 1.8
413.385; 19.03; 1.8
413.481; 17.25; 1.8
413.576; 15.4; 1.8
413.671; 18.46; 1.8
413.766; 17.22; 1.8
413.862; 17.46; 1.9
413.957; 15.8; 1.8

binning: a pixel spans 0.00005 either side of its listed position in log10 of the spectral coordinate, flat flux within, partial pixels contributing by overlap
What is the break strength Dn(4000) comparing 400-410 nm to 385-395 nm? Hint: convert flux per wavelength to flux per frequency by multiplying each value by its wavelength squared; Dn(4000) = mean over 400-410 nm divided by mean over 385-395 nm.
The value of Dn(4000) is 1.87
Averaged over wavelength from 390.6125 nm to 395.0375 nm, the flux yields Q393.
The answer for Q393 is 10.3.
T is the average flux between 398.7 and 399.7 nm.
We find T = 15.9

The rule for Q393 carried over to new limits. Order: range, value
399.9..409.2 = 17.8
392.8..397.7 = 9.03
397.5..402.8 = 16.6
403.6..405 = 17.1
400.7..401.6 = 18.3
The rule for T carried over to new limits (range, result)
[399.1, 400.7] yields 17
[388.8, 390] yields 12.3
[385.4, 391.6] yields 10.8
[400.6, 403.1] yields 18.2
